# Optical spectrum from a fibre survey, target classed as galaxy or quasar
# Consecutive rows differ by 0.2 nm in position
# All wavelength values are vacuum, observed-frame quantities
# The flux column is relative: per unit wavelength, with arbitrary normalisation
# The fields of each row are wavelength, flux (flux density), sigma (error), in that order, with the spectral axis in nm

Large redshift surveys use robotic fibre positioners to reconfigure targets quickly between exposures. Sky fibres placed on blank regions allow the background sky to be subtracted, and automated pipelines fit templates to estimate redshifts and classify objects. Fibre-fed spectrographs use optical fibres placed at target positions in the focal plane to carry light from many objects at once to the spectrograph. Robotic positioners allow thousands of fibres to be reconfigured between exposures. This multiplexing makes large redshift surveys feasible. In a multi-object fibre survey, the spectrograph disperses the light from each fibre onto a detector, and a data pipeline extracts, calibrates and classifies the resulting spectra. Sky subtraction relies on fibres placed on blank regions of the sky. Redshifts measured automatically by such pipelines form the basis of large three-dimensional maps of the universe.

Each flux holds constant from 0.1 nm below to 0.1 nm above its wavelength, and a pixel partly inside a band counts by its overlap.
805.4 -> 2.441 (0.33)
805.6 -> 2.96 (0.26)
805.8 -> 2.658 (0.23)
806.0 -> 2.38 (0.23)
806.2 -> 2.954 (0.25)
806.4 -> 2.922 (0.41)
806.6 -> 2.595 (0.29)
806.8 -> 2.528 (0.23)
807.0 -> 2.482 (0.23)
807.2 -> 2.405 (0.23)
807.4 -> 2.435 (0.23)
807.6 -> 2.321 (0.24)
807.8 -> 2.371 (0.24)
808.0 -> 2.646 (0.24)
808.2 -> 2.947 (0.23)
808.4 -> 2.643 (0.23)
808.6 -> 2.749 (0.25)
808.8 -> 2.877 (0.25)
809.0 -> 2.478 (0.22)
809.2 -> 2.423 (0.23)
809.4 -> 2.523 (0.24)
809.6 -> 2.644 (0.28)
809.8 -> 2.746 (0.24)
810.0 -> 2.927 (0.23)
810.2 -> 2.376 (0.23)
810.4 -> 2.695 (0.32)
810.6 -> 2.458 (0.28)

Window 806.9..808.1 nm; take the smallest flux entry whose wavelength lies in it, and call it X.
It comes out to 2.321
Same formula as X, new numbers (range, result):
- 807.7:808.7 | 2.371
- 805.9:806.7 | 2.38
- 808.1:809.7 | 2.423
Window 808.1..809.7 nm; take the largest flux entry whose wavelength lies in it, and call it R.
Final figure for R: 2.947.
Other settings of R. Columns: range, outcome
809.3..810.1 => 2.927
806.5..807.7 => 2.595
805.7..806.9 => 2.954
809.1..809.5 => 2.523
